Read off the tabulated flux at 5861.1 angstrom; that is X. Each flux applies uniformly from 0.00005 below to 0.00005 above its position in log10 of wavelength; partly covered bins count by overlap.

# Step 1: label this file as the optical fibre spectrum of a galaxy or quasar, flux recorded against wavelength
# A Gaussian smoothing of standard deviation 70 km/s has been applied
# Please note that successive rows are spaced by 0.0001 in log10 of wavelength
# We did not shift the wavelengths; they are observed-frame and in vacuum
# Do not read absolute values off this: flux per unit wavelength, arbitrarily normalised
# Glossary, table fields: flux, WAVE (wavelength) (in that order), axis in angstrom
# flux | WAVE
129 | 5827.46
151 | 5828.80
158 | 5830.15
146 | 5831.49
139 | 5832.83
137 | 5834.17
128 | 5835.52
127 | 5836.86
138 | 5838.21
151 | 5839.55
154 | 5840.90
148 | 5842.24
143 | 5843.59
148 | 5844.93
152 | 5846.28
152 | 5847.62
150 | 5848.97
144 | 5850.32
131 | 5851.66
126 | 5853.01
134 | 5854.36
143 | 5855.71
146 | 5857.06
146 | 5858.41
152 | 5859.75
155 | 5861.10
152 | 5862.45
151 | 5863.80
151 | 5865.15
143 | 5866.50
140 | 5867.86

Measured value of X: 155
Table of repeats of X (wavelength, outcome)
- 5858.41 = 146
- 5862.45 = 152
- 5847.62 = 152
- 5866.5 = 143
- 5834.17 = 137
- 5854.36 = 134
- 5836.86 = 127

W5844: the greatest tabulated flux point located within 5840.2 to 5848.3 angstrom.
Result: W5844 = 154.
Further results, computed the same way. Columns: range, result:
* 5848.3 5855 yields 150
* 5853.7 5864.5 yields 155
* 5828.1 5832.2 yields 158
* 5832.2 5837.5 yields 139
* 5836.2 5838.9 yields 138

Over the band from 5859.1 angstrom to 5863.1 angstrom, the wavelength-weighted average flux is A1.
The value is 153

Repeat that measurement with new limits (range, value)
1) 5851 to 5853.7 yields 128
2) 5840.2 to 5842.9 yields 151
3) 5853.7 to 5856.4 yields 138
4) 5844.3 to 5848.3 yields 151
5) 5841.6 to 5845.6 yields 146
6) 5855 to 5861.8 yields 148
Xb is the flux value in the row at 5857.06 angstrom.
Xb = 146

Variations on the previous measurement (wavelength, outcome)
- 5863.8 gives 151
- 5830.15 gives 158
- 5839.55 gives 151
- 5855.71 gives 143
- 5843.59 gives 143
